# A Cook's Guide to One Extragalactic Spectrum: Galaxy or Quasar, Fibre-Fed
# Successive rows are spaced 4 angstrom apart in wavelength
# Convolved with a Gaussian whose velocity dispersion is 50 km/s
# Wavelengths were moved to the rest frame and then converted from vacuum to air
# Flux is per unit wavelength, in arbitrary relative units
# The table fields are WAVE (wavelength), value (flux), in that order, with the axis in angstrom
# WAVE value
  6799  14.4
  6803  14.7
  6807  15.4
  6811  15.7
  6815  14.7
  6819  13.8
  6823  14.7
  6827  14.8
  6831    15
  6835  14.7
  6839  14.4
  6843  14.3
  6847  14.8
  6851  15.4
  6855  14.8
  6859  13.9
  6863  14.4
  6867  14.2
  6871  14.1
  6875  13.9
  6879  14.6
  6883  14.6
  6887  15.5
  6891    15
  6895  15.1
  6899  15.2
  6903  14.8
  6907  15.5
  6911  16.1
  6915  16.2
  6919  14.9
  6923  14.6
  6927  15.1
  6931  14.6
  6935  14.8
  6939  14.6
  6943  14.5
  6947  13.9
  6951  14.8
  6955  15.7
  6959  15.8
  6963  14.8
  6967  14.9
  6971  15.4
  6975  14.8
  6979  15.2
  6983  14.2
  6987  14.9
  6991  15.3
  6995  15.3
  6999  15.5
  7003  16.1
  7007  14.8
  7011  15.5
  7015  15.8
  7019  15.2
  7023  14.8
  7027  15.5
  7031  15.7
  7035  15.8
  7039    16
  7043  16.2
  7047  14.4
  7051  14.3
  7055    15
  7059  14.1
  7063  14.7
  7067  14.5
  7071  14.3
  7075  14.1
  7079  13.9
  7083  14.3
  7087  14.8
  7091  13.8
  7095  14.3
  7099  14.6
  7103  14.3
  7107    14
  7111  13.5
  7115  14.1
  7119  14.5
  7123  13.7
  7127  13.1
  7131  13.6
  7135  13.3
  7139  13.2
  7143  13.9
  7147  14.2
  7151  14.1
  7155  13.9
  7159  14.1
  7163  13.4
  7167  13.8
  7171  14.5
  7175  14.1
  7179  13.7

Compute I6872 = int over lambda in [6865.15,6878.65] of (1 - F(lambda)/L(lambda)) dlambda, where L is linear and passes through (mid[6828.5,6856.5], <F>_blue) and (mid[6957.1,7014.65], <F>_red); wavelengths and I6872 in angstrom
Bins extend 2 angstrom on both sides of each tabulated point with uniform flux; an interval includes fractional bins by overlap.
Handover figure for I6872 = 0.7 angstrom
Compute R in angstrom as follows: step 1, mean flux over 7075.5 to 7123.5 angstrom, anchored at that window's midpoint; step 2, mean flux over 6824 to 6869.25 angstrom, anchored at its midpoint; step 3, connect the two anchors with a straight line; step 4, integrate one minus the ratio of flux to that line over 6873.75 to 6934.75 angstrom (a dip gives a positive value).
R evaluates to -2.3 angstrom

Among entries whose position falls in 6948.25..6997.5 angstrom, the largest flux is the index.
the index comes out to 15.8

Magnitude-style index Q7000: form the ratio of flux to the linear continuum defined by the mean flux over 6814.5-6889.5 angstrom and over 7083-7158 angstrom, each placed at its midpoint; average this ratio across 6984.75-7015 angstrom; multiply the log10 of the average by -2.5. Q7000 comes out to -0.08 mag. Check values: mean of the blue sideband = 14.6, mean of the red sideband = 14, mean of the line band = 15.4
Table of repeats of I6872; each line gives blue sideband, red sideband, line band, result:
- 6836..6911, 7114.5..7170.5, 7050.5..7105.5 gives -1.3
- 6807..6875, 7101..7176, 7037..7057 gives -1.6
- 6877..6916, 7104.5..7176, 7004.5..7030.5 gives -1.4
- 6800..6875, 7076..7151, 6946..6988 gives -1.9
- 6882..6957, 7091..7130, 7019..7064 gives -2.4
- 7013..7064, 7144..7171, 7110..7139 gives 1.3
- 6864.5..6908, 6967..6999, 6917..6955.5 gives 0.5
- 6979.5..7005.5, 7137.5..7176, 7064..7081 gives 0.4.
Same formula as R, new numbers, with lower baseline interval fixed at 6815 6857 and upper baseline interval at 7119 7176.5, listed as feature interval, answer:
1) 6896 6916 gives -1.42 angstrom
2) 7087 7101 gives -0.36 angstrom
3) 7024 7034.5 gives -1.06 angstrom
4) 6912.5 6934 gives -0.99 angstrom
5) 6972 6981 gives -0.48 angstrom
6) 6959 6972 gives -0.74 angstrom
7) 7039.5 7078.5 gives -1.66 angstrom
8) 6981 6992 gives -0.39 angstrom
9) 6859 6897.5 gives -0.05 angstrom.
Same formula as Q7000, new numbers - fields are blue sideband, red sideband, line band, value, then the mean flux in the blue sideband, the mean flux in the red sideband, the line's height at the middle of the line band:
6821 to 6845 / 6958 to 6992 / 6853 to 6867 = 0.028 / 14.7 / 15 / 14.7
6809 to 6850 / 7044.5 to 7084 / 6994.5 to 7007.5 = -0.075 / 14.7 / 14.4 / 14.5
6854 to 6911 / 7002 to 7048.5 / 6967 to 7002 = 0.012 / 14.7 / 15.5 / 15.3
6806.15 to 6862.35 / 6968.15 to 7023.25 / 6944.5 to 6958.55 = 0.013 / 14.7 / 15.2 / 15.1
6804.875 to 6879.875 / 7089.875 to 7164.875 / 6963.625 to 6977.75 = -0.055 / 14.6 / 13.9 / 14.3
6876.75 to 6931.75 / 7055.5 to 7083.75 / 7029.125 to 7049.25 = -0.083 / 15.1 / 14.3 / 14.5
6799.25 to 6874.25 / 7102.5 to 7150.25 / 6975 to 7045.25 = -0.093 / 14.6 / 13.8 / 14.1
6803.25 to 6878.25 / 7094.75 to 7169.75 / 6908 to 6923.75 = -0.080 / 14.6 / 13.9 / 14.4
